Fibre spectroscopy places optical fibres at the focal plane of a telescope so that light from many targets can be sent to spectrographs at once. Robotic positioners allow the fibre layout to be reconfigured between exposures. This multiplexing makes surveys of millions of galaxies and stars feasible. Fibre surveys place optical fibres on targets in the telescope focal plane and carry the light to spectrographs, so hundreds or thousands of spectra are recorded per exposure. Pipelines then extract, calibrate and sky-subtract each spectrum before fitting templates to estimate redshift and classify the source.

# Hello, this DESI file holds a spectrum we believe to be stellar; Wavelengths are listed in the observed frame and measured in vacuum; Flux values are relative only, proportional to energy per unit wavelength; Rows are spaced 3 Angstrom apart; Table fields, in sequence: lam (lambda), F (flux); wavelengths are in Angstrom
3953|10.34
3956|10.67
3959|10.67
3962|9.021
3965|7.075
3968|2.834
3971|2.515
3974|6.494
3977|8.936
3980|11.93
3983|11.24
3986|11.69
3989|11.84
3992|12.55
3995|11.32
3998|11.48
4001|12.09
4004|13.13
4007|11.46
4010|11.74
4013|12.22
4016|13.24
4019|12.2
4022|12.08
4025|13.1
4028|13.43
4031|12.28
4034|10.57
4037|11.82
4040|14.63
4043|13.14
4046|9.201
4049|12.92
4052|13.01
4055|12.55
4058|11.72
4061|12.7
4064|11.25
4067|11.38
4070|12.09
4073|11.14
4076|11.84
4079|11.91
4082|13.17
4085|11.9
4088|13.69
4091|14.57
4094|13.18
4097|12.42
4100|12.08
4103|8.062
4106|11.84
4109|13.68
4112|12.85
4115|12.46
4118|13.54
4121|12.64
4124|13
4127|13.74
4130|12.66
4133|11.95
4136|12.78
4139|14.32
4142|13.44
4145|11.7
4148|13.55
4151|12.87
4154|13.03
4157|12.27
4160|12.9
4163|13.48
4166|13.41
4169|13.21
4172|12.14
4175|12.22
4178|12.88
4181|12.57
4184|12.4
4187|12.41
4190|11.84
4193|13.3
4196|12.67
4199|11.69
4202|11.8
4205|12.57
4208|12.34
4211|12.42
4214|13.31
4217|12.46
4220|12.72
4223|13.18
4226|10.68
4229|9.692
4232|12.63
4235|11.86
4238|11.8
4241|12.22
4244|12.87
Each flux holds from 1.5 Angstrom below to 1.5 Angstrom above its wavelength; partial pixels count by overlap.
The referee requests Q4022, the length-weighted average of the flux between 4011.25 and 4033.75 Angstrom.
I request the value 12.5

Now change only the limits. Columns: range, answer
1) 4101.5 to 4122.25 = 12.1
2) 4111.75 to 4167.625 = 13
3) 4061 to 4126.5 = 12.3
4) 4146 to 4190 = 12.8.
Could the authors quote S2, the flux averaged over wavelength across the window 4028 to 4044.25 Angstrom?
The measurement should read 12.6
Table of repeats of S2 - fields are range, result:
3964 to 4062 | 11.2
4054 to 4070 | 11.9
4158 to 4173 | 13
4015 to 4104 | 12.3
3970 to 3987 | 8.9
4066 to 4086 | 11.9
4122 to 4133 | 12.9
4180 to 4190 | 12.4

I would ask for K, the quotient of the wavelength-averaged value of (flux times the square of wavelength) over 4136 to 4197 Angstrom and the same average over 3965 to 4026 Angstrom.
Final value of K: 1.31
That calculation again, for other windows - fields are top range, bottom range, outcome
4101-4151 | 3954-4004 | 1.41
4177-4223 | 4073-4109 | 1.08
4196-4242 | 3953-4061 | 1.21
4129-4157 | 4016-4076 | 1.11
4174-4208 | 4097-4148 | 1.02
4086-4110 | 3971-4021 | 1.16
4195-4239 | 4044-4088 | 1.09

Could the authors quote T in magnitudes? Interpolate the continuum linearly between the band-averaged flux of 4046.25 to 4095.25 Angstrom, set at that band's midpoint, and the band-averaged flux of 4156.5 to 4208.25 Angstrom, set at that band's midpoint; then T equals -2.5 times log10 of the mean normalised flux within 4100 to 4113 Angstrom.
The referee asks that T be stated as 0.07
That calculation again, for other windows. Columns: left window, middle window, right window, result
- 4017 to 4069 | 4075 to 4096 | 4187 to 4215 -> -0.05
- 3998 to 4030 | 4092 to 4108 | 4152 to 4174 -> 0.09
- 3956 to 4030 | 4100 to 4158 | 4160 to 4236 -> -0.07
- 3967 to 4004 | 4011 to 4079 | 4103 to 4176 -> -0.12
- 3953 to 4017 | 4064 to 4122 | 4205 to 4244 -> -0.12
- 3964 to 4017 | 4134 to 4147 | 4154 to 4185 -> -0.06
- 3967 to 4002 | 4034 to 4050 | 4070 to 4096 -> -0.07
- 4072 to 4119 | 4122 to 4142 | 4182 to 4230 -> -0.06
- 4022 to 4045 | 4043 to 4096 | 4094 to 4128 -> 0.02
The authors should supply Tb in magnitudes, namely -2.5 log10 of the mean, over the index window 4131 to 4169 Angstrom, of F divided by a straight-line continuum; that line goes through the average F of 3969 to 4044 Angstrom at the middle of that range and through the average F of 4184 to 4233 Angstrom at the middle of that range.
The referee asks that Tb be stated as -0.09 mag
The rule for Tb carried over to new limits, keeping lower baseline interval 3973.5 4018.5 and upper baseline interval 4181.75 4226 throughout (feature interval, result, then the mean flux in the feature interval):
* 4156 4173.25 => -0.06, 12.9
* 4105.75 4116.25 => -0.07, 12.8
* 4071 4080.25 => 0.02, 11.6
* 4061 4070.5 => 0.01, 11.7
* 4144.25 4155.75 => -0.05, 12.8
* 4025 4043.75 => -0.08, 12.7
